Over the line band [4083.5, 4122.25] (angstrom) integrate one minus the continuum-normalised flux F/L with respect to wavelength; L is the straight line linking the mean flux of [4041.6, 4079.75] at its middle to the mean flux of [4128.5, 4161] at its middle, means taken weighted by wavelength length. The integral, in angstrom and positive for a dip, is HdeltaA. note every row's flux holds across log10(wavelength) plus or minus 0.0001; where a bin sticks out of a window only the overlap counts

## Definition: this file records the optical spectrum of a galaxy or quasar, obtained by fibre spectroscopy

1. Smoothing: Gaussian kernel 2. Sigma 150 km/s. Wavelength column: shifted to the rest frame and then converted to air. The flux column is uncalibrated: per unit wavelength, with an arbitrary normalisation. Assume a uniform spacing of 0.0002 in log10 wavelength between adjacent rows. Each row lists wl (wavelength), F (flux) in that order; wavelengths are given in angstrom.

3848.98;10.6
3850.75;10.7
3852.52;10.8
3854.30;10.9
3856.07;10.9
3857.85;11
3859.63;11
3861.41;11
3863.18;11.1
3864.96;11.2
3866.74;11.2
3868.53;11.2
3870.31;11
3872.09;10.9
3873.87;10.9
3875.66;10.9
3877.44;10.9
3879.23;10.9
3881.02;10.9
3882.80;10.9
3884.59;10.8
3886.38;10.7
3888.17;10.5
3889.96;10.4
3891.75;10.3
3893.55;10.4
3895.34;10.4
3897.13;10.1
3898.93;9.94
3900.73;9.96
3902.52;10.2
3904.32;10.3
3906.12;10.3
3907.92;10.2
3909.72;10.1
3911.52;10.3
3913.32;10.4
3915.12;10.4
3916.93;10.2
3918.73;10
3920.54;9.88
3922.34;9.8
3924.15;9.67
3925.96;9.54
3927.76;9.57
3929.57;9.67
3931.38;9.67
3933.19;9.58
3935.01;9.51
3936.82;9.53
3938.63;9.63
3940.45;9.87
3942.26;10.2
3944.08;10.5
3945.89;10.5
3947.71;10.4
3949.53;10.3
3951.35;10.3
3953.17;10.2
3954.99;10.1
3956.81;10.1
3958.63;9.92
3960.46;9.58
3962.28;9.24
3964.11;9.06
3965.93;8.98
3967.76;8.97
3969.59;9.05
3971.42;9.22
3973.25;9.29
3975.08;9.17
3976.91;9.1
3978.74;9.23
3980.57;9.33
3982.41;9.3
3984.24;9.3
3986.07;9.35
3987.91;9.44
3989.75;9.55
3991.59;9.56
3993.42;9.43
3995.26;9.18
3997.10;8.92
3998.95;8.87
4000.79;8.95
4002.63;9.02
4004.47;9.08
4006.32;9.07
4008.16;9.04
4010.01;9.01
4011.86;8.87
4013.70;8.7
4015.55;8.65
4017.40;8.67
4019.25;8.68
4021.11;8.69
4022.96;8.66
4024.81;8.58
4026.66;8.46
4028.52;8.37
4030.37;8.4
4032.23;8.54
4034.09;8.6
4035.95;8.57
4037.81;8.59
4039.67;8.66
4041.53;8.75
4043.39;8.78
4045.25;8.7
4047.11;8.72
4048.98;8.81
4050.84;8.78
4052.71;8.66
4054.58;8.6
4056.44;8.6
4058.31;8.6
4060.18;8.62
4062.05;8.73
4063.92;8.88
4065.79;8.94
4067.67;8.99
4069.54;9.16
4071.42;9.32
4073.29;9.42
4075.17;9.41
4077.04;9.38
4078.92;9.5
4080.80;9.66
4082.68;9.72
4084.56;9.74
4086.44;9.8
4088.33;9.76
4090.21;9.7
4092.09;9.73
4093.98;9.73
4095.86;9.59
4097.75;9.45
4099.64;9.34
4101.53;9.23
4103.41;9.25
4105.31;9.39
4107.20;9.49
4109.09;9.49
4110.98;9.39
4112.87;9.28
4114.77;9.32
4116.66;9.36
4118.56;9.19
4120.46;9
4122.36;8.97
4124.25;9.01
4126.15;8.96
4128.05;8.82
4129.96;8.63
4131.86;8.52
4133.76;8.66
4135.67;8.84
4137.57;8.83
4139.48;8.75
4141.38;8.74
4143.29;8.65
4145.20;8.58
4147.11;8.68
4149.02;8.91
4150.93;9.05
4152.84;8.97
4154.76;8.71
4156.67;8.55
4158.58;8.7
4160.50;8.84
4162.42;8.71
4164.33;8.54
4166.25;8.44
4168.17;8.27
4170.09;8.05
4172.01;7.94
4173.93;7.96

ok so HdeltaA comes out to -2.7 angstrom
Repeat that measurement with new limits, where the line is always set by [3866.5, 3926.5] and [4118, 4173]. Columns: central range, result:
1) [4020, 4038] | 1.82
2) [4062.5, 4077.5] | 0.09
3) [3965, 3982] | 1.26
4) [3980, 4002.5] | 1.18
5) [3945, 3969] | 0.47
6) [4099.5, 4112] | -0.55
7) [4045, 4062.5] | 1.23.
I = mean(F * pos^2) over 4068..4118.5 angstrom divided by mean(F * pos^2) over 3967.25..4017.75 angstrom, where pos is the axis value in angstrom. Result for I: 1.09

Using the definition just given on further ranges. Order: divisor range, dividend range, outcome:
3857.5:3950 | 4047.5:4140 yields 0.97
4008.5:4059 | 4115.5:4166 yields 1.07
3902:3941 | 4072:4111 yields 1.05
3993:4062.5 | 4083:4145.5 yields 1.10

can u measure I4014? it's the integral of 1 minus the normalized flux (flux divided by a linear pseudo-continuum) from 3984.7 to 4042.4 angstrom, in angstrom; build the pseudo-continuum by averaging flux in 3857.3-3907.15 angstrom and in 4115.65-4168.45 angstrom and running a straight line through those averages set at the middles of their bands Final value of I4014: 5.1 angstrom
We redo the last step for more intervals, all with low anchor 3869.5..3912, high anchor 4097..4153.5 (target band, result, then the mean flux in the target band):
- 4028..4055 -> 2.6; 8.64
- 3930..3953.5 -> 0.4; 10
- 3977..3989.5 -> 0.8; 9.32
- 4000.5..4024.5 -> 2.2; 8.84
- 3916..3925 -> 0.4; 9.91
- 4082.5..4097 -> -0.7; 9.72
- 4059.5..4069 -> 0.6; 8.85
